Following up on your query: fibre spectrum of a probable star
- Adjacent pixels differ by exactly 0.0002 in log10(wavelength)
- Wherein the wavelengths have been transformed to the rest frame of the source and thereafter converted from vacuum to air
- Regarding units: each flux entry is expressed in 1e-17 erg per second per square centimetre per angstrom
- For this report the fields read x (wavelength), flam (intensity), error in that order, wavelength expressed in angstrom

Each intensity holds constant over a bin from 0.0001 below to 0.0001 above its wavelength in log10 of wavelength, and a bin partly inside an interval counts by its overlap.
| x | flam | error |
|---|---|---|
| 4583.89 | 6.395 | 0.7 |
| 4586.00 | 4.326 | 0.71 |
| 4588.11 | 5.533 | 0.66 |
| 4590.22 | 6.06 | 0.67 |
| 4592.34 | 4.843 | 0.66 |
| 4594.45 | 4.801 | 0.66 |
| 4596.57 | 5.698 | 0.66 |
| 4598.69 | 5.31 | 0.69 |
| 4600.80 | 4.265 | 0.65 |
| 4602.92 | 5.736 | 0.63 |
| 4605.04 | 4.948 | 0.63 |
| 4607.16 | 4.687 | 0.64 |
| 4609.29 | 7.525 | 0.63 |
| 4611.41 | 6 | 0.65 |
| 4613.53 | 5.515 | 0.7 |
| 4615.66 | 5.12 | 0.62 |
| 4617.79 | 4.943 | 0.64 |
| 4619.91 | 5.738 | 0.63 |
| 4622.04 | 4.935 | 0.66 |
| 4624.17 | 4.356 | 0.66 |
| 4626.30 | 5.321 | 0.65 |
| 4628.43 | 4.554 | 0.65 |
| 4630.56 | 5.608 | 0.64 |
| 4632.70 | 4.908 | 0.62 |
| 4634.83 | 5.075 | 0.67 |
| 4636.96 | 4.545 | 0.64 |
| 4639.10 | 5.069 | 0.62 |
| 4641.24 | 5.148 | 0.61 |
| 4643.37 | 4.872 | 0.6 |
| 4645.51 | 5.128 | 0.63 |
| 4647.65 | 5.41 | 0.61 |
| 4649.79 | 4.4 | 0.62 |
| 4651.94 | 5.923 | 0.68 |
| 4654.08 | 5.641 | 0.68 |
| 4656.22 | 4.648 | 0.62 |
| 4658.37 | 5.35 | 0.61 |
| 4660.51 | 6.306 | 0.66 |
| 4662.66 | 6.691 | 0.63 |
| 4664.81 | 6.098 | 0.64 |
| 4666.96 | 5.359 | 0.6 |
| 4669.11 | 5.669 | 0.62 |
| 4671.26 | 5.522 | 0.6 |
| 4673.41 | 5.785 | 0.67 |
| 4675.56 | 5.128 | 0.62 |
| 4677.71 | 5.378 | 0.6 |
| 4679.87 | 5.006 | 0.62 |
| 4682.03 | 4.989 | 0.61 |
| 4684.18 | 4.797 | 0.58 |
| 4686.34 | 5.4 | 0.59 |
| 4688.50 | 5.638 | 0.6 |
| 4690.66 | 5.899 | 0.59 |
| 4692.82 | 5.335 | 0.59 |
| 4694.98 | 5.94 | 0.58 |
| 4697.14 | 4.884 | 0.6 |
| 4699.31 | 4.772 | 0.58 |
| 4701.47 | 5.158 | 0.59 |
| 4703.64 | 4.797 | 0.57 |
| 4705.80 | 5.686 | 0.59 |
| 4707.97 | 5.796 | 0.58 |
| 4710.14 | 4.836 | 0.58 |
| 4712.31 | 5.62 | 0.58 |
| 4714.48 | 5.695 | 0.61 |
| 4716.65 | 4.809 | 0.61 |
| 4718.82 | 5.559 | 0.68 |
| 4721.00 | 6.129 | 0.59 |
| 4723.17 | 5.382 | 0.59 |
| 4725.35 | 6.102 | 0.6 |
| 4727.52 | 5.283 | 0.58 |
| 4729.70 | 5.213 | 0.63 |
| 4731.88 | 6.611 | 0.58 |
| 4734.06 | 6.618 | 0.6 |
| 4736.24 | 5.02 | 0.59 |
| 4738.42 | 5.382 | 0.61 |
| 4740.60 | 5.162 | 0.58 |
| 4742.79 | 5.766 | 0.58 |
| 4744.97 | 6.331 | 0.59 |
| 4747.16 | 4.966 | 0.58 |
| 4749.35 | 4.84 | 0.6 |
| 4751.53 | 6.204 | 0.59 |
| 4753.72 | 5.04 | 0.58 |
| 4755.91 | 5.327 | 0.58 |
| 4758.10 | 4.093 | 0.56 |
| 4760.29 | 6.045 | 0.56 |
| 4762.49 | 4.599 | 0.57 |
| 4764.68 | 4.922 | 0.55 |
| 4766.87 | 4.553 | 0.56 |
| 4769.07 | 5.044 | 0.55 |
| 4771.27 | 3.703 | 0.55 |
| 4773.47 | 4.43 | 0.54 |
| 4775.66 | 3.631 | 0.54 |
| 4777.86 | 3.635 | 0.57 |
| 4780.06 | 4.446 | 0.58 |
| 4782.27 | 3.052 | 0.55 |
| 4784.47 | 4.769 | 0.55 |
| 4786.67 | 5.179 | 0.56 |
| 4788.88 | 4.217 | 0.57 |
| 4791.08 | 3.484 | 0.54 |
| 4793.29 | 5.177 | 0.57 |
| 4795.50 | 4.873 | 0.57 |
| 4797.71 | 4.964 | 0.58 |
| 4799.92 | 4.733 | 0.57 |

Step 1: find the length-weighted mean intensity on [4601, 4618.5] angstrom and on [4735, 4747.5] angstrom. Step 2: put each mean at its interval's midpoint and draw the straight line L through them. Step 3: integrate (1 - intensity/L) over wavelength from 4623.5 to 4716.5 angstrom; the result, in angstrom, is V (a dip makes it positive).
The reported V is 3.2 angstrom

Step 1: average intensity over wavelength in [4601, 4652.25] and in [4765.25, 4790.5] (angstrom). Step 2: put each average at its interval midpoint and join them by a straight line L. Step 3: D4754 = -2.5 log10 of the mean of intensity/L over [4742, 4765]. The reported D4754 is -0.20 mag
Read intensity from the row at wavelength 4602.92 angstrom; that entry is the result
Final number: 5.736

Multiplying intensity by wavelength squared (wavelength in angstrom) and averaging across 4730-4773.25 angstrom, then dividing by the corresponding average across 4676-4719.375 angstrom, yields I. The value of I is 1.01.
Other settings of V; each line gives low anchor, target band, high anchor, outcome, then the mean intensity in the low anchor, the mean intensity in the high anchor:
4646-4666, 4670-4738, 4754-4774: -3.0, 5.59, 4.77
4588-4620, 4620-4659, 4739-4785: 1.5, 5.41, 4.79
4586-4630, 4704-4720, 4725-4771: -0.2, 5.28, 5.34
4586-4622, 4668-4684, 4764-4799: -1.1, 5.37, 4.38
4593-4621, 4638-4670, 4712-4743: 0.2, 5.4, 5.62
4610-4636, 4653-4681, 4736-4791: -2.8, 5.2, 4.78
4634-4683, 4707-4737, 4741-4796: -3.8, 5.36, 4.73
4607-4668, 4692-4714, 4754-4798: -1.5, 5.35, 4.51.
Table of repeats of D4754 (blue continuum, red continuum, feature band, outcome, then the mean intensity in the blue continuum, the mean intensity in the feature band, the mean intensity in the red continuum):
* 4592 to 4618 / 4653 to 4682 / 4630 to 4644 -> 0.09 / 5.36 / 5.02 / 5.56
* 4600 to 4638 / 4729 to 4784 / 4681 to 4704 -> -0.03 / 5.22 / 5.25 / 4.98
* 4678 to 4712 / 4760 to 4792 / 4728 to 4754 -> -0.18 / 5.27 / 5.61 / 4.34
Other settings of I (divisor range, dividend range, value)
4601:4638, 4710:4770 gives 1.09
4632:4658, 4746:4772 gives 1.03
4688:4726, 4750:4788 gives 0.87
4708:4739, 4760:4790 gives 0.80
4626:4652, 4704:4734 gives 1.15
